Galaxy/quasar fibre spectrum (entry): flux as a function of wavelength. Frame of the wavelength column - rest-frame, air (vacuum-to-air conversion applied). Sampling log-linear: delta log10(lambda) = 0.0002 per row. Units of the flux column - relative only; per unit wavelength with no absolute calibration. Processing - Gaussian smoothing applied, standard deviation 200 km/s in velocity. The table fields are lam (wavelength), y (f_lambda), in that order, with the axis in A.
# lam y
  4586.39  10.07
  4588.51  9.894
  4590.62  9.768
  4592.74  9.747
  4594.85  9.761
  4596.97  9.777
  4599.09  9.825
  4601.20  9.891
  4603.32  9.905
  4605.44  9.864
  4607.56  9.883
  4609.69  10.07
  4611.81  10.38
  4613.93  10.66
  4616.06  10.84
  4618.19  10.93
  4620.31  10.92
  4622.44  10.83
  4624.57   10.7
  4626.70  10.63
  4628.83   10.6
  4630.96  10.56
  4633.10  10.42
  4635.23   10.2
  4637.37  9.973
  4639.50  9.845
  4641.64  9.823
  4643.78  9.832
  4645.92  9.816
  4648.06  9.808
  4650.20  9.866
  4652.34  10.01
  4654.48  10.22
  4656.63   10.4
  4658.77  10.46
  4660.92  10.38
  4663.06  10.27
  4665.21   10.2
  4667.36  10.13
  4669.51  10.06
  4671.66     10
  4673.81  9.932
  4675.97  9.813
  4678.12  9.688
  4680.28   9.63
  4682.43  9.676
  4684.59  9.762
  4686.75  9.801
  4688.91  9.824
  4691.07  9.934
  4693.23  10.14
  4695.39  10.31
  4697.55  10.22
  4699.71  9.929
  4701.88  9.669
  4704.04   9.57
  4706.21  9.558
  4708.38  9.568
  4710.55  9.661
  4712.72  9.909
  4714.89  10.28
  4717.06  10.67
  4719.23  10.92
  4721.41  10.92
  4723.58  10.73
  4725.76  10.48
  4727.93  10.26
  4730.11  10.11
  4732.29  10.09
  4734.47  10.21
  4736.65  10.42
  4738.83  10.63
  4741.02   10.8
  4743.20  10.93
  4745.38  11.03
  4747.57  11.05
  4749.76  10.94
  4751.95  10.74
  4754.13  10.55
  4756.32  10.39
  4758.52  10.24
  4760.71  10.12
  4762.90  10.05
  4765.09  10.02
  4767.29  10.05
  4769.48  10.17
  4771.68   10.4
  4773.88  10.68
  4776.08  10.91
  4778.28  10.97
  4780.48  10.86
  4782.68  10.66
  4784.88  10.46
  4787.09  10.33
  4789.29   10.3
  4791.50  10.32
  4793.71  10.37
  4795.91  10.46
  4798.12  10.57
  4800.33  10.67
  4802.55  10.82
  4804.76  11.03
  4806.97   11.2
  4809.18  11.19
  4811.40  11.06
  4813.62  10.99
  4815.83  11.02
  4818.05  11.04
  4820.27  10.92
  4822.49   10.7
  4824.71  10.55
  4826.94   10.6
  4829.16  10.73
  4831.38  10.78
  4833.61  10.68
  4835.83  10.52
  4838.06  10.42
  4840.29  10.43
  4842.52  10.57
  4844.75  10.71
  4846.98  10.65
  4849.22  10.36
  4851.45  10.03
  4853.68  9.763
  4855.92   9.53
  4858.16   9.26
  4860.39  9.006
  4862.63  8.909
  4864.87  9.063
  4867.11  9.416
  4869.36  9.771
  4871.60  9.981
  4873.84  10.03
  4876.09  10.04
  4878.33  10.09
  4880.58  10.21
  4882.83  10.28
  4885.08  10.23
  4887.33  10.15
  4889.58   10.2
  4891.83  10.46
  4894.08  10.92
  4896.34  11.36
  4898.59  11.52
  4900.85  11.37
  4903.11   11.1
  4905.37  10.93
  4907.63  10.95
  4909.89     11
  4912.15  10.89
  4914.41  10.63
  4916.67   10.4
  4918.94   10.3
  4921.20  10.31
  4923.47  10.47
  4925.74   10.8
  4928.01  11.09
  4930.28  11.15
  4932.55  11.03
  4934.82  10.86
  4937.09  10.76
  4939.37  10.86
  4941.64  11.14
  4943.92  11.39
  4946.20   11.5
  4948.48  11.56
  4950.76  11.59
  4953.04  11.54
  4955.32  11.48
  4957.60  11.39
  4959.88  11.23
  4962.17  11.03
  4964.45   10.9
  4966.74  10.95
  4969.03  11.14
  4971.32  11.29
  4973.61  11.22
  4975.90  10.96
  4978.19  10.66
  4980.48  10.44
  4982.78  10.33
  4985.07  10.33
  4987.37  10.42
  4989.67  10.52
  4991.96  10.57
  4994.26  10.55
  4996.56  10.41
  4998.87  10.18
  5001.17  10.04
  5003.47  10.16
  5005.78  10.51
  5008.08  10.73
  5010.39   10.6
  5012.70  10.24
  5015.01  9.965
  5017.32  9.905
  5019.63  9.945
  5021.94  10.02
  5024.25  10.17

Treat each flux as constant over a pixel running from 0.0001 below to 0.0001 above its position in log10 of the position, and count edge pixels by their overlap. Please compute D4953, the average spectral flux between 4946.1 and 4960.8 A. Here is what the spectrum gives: 11.5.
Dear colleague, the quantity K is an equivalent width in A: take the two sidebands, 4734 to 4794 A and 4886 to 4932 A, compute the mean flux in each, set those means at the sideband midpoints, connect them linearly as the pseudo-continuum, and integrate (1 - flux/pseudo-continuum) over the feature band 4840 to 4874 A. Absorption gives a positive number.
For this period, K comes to 2.8 A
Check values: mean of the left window 10.5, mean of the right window 10.8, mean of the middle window 9.82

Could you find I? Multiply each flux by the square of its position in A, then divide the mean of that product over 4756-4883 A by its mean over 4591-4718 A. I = 1.10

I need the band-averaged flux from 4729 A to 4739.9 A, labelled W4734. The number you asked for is 10.3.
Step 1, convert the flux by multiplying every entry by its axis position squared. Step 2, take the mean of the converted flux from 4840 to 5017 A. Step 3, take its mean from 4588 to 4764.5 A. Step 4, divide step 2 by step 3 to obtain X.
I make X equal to 1.2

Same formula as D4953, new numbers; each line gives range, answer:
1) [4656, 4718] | 9.98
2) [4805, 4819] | 11.1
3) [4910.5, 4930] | 10.6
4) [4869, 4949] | 10.7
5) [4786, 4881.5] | 10.3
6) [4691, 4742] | 10.2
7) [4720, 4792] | 10.5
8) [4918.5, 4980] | 11.1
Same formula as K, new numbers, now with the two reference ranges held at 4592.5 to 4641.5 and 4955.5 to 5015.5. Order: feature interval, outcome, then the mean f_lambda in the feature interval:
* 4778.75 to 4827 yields -1.24 A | 10.7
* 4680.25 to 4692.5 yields 0.65 A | 9.79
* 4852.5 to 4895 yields 2.79 A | 9.86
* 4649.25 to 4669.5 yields 0.21 A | 10.2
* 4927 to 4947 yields -0.88 A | 11.1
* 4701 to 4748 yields 0.24 A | 10.3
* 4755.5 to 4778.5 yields 0.20 A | 10.3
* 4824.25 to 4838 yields -0.17 A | 10.6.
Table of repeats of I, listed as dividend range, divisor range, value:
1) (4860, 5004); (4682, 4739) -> 1.16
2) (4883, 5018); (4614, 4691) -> 1.20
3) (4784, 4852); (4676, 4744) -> 1.10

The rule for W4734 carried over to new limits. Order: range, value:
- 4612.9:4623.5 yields 10.8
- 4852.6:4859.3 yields 9.51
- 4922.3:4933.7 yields 10.9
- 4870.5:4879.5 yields 10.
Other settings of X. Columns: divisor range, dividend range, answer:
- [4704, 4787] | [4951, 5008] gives 1.14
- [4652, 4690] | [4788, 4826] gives 1.14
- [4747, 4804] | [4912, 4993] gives 1.12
